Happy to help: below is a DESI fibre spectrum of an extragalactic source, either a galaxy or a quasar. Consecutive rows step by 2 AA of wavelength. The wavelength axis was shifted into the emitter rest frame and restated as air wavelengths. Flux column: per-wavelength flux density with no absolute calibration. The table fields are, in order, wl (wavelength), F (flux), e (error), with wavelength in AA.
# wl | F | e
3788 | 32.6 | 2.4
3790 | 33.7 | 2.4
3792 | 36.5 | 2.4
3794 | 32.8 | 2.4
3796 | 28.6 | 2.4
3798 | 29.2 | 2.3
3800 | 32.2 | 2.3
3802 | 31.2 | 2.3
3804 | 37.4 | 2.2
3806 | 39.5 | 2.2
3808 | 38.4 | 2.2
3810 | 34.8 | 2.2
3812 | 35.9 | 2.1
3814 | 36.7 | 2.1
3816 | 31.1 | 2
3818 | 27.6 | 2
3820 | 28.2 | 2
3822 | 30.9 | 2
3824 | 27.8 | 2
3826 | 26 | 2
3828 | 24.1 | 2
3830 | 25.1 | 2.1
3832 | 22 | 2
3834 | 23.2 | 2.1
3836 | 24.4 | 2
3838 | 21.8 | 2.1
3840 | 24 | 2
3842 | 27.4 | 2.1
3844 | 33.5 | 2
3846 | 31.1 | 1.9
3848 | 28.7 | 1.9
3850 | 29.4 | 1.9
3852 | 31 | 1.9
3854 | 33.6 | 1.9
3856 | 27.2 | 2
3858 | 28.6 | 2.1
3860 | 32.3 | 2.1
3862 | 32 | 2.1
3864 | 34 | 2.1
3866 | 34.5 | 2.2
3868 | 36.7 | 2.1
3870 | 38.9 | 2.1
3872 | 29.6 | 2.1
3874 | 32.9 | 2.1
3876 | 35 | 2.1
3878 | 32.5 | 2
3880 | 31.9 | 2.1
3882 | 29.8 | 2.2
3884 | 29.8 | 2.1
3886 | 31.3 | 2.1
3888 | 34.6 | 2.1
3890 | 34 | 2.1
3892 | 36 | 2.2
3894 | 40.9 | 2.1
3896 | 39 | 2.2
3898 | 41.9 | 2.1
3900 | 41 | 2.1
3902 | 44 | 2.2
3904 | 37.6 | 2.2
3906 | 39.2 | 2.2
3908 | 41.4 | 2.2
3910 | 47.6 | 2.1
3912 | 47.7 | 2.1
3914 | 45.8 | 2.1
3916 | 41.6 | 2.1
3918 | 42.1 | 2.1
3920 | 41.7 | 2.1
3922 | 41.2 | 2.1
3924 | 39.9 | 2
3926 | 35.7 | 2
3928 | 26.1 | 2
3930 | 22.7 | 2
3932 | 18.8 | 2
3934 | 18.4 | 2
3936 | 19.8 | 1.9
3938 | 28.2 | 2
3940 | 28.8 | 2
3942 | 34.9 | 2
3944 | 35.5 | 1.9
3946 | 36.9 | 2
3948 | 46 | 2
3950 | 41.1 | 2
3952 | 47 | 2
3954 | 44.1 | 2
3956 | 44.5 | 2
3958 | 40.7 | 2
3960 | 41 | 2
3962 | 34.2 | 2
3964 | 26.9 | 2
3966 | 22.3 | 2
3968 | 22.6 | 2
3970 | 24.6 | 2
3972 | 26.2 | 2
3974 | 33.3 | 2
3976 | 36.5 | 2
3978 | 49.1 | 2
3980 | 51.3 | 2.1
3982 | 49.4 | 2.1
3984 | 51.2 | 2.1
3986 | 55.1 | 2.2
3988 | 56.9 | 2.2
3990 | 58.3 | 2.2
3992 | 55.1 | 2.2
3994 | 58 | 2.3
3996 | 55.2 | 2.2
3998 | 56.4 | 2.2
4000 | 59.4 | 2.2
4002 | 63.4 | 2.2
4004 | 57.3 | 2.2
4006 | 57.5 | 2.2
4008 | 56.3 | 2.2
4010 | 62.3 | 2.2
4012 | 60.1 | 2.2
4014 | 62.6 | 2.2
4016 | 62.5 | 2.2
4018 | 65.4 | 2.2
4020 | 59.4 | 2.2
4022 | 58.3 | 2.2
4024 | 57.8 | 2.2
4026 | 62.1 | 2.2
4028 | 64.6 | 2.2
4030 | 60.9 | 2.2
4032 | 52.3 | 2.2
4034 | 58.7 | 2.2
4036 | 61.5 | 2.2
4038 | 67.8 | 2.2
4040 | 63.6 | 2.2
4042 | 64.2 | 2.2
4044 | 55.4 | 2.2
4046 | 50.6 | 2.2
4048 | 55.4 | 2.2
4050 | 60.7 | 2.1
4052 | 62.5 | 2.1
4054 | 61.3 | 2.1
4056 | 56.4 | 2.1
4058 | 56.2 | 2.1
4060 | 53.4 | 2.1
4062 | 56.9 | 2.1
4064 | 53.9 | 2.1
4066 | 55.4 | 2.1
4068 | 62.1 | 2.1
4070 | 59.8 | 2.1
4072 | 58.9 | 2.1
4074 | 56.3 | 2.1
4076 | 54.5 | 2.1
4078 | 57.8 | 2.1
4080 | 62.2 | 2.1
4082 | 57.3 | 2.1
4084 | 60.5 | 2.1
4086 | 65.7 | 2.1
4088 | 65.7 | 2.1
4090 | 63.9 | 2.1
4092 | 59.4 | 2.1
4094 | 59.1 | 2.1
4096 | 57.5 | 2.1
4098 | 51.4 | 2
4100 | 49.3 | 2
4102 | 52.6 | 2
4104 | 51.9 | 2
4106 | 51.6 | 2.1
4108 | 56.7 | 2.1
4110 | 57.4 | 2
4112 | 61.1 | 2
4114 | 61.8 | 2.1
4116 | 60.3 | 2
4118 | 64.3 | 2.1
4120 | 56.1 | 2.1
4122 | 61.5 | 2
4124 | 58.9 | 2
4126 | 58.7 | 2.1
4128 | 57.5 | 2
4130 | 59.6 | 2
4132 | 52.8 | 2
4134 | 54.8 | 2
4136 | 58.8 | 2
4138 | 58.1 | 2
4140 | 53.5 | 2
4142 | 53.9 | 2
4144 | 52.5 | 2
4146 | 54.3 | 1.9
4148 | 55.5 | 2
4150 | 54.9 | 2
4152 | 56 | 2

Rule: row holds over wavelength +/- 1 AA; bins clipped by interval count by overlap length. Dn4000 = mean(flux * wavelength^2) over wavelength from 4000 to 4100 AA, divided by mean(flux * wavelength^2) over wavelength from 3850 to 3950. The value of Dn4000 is 1.83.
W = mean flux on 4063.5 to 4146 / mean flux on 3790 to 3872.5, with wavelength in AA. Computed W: 1.88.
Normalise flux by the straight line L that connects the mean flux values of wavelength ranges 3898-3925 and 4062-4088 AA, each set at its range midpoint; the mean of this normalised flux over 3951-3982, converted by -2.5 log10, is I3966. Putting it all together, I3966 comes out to 0.29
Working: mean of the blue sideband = 42.4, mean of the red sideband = 58.9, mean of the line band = 36.7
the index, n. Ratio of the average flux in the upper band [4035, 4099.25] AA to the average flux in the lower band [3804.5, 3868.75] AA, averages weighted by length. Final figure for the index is 1.96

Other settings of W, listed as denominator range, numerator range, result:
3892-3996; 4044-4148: 1.47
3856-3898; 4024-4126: 1.74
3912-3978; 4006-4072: 1.72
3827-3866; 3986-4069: 2.09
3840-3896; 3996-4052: 1.84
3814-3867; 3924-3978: 1.14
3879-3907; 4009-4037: 1.66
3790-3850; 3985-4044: 1.99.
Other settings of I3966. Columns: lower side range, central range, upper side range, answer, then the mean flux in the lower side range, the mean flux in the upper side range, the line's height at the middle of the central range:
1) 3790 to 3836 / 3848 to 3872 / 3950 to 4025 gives 0.11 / 30.8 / 49.1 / 35.7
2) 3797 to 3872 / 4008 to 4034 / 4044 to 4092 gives -0.15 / 30.5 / 58.5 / 52.9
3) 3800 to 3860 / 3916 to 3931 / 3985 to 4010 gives 0.25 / 29.8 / 57.6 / 45.3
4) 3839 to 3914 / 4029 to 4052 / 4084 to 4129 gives -0.15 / 34.8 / 58.3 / 51.6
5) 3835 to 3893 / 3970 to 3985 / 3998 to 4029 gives 0.28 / 31.3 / 60.5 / 53.4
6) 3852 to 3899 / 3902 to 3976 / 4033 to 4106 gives 0.17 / 33.7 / 58.2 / 41.7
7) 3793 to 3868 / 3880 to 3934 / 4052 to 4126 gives 0.04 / 30.3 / 58.1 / 38.5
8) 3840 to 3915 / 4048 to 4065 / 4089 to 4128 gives -0.10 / 35.1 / 57.6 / 52.5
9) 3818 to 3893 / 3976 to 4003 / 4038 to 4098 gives -0.13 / 30.1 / 58.9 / 48.2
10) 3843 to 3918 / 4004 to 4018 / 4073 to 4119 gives -0.22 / 35.7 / 58.2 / 49.3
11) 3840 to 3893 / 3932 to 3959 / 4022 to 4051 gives 0.27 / 32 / 59.6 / 44.8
